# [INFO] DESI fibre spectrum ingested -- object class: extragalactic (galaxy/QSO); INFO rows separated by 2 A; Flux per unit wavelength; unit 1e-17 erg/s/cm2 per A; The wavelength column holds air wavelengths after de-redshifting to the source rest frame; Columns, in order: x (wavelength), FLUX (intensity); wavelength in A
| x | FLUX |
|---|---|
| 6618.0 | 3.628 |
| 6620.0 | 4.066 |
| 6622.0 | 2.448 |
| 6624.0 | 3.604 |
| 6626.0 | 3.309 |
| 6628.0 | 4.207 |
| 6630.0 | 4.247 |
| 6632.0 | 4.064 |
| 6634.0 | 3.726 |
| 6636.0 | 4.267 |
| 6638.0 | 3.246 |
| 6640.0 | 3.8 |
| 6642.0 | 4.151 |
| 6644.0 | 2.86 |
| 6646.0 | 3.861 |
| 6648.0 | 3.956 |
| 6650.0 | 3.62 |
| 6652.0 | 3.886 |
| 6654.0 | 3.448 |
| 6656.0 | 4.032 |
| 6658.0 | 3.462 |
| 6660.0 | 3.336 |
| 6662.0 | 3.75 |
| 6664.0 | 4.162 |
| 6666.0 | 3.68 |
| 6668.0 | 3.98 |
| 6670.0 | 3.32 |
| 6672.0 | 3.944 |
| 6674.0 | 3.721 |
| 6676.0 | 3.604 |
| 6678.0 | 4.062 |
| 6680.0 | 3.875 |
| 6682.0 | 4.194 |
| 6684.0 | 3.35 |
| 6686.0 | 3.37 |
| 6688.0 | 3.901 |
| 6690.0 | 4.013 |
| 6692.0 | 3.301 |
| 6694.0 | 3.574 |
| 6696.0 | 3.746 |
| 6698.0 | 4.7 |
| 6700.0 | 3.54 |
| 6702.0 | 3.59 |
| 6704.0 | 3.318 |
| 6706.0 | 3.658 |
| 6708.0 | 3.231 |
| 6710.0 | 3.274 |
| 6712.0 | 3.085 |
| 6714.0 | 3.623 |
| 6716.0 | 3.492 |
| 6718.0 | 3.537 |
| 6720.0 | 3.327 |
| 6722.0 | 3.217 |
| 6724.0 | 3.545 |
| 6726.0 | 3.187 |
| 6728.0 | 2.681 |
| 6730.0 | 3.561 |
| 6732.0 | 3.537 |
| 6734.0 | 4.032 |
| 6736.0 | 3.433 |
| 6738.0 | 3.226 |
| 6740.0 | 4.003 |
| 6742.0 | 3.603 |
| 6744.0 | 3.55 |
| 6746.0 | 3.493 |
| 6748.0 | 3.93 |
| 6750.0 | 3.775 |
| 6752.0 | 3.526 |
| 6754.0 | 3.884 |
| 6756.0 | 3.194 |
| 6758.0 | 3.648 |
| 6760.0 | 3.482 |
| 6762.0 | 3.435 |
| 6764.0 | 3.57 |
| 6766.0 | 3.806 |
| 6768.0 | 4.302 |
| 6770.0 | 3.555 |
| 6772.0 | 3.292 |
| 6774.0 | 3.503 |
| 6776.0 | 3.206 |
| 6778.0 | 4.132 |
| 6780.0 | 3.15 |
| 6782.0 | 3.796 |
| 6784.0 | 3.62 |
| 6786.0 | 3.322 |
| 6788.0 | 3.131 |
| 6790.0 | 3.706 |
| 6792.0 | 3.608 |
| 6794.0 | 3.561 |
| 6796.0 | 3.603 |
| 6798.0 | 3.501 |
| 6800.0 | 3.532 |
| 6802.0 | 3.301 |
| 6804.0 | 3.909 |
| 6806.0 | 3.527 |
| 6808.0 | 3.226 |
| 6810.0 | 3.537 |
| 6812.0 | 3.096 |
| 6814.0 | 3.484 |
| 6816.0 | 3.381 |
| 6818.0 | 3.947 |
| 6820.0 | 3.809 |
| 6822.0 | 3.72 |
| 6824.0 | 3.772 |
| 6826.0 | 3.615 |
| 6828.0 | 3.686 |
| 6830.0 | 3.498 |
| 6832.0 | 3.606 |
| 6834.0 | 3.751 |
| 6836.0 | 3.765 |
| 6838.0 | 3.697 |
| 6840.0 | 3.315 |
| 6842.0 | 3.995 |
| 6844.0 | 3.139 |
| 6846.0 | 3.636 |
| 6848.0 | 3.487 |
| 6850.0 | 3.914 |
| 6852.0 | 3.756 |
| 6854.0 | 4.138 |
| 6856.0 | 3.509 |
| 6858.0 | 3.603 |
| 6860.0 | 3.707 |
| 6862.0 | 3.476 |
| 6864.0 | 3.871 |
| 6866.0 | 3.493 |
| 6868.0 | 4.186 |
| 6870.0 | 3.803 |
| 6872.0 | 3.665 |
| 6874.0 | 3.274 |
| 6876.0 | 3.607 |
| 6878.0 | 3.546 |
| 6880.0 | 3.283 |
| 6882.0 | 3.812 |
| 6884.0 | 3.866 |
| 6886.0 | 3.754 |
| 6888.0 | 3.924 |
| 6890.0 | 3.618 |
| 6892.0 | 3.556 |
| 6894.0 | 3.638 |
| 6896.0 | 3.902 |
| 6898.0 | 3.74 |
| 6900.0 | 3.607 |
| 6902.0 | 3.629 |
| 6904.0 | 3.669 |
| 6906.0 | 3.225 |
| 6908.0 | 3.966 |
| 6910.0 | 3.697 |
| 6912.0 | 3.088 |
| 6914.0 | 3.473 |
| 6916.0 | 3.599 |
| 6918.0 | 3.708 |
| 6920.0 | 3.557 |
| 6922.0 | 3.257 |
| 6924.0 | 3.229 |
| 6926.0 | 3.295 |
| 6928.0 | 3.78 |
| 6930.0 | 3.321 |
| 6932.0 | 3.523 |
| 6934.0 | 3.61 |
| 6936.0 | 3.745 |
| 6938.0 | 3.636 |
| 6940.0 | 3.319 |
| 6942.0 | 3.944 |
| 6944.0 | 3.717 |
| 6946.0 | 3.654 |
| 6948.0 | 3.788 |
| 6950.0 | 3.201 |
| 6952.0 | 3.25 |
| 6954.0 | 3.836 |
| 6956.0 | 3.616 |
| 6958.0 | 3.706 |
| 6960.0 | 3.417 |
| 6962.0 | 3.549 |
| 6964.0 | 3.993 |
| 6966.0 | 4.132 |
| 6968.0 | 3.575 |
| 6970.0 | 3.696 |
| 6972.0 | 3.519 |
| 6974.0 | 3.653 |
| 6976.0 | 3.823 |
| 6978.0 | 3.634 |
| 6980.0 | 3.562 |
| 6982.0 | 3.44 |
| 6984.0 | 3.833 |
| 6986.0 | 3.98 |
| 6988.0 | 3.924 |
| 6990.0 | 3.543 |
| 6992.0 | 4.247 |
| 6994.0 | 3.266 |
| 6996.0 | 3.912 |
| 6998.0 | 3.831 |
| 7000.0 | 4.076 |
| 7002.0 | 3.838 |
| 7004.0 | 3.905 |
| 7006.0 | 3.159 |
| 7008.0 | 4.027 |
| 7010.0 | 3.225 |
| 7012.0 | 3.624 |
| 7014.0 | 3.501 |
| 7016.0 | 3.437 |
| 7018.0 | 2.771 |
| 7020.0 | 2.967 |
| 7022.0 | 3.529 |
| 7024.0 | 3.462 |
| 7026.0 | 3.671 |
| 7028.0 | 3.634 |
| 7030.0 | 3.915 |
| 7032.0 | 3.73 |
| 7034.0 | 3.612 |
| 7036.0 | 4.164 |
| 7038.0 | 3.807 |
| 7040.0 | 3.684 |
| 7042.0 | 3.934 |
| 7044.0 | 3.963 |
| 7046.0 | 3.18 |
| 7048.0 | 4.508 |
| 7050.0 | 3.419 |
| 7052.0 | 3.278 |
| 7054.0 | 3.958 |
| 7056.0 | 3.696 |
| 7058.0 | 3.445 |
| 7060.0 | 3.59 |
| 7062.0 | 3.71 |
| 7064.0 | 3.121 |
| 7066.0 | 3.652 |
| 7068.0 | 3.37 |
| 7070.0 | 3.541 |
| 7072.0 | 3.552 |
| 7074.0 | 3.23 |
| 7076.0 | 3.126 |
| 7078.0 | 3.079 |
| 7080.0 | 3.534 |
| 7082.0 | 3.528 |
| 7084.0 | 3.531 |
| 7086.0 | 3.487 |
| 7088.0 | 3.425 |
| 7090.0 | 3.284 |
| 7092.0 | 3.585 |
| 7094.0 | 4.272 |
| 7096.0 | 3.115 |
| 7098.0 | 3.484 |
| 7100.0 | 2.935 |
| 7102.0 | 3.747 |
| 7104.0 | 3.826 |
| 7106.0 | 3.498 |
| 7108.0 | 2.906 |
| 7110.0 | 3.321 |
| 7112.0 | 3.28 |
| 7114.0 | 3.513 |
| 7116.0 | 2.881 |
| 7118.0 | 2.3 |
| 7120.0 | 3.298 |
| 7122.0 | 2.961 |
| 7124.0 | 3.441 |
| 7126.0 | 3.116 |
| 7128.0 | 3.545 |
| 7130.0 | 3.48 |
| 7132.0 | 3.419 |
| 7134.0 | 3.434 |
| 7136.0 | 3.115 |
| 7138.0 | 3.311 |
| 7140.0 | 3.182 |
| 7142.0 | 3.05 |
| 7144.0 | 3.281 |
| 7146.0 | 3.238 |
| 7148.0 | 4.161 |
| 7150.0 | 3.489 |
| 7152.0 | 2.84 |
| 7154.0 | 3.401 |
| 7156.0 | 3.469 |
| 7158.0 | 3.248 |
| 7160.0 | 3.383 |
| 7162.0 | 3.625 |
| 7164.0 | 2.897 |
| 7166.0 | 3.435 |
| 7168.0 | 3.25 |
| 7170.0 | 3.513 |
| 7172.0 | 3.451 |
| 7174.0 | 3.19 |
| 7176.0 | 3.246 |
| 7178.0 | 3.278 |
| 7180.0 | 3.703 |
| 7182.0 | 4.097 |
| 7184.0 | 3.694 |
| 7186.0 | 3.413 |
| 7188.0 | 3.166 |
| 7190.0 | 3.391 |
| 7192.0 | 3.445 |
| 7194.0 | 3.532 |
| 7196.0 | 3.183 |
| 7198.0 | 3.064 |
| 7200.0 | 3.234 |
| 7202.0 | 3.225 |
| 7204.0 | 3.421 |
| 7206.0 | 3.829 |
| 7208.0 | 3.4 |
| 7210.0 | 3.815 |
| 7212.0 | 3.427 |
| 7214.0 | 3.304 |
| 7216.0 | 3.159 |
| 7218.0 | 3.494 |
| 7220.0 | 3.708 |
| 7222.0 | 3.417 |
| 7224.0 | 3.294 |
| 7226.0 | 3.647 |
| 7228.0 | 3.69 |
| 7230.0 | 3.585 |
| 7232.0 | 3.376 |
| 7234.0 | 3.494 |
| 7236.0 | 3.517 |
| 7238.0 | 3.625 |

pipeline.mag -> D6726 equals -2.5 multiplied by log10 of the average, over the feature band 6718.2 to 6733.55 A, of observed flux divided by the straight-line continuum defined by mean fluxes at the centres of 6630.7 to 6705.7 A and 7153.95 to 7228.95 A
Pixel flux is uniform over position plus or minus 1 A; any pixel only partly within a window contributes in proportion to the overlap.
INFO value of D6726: 0.12 mag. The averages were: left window 3.74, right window 3.42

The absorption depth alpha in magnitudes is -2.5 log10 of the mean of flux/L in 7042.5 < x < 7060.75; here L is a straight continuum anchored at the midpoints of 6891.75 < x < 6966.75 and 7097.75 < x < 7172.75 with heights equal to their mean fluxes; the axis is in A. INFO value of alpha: -0.08 mag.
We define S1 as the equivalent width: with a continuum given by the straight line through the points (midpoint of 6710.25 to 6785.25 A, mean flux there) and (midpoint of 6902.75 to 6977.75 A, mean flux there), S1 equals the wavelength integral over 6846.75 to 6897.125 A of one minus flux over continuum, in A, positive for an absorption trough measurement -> -1.8 A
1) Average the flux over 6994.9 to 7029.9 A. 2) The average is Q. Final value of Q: 3.57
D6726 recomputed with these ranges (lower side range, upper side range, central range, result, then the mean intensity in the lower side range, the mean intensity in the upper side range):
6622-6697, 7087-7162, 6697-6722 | 0.05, 3.73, 3.33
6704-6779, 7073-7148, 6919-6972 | -0.05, 3.53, 3.33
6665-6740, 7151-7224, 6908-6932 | 0.01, 3.58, 3.4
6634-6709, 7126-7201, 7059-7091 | 0.00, 3.72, 3.37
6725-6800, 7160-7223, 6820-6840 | -0.04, 3.55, 3.42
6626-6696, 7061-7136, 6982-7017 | -0.08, 3.76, 3.36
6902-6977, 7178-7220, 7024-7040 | -0.07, 3.59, 3.45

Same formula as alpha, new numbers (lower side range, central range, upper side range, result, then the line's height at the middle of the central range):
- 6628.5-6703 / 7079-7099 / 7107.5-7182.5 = -0.05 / 3.36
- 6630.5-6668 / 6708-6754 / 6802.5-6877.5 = 0.06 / 3.7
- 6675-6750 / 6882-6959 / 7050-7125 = -0.04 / 3.48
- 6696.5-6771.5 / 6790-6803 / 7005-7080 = 0.01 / 3.55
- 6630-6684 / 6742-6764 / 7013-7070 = 0.04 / 3.73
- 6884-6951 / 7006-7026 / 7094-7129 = 0.01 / 3.43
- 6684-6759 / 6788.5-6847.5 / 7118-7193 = -0.02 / 3.5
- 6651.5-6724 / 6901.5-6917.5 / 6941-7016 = 0.04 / 3.68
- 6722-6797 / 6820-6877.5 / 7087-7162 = -0.05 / 3.5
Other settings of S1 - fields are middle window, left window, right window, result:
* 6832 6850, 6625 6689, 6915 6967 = 0.2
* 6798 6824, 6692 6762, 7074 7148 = -0.4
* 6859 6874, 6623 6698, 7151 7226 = -0.4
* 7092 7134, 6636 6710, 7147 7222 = 1.6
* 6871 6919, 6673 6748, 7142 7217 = -1.5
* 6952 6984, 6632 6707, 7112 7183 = -1.8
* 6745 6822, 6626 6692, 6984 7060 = 3.5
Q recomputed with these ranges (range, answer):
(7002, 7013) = 3.61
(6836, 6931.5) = 3.62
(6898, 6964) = 3.56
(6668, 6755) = 3.6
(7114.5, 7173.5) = 3.28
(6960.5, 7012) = 3.73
